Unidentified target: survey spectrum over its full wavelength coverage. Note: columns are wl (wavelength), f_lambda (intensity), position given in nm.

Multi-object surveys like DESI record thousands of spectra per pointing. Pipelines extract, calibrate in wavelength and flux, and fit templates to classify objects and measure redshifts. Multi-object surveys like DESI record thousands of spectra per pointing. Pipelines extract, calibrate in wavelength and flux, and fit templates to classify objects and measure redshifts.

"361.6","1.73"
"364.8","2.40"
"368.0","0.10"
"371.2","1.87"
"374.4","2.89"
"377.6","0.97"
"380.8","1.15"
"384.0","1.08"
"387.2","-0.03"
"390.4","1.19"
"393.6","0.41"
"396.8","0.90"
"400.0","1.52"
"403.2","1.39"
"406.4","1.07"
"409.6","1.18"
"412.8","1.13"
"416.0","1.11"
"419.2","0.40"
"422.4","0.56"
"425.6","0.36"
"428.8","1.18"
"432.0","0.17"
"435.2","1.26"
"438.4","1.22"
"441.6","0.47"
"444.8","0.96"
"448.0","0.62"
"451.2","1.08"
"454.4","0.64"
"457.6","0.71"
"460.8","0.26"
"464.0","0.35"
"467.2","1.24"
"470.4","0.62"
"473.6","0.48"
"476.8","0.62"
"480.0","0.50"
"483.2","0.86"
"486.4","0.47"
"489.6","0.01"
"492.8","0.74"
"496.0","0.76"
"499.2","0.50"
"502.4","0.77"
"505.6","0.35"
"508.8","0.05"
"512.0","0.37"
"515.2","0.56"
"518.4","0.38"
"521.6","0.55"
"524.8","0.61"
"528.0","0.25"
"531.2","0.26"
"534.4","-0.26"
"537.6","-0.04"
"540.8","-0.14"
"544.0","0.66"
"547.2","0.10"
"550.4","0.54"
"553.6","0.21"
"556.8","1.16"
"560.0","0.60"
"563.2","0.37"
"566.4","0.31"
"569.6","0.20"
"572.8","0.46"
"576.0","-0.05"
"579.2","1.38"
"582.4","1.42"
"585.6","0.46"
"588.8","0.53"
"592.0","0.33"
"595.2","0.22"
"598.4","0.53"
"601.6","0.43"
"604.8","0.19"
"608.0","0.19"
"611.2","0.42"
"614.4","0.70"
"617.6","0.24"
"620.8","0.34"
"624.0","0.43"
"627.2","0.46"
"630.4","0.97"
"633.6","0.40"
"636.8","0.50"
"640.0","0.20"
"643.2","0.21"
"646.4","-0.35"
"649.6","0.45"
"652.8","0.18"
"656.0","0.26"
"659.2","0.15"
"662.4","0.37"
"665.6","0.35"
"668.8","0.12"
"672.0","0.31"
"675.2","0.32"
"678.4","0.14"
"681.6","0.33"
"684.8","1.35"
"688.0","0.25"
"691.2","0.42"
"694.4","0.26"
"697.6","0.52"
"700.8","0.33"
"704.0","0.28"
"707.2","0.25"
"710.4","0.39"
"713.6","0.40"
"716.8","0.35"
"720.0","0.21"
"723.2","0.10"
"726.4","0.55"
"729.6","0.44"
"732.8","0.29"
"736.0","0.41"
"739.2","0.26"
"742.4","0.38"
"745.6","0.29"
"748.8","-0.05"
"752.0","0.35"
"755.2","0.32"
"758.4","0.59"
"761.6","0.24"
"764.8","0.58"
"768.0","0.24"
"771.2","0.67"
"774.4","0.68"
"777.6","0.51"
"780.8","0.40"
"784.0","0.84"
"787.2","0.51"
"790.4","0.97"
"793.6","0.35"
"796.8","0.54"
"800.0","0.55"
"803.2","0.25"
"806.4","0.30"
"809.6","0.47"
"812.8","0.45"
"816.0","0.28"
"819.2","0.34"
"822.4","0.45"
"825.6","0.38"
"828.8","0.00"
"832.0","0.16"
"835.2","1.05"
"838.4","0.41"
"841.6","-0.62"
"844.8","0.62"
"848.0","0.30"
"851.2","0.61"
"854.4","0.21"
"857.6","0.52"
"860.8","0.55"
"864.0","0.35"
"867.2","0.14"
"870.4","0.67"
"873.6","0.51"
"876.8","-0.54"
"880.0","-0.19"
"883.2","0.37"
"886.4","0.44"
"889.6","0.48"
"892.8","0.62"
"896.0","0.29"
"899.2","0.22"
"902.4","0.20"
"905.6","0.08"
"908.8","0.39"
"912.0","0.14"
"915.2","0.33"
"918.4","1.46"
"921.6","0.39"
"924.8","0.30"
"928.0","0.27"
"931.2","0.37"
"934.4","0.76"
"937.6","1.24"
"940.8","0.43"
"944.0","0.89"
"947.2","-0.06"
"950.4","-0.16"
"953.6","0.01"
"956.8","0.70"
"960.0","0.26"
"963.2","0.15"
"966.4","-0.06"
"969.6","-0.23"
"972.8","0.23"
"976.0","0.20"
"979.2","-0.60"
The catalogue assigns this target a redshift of 0.834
